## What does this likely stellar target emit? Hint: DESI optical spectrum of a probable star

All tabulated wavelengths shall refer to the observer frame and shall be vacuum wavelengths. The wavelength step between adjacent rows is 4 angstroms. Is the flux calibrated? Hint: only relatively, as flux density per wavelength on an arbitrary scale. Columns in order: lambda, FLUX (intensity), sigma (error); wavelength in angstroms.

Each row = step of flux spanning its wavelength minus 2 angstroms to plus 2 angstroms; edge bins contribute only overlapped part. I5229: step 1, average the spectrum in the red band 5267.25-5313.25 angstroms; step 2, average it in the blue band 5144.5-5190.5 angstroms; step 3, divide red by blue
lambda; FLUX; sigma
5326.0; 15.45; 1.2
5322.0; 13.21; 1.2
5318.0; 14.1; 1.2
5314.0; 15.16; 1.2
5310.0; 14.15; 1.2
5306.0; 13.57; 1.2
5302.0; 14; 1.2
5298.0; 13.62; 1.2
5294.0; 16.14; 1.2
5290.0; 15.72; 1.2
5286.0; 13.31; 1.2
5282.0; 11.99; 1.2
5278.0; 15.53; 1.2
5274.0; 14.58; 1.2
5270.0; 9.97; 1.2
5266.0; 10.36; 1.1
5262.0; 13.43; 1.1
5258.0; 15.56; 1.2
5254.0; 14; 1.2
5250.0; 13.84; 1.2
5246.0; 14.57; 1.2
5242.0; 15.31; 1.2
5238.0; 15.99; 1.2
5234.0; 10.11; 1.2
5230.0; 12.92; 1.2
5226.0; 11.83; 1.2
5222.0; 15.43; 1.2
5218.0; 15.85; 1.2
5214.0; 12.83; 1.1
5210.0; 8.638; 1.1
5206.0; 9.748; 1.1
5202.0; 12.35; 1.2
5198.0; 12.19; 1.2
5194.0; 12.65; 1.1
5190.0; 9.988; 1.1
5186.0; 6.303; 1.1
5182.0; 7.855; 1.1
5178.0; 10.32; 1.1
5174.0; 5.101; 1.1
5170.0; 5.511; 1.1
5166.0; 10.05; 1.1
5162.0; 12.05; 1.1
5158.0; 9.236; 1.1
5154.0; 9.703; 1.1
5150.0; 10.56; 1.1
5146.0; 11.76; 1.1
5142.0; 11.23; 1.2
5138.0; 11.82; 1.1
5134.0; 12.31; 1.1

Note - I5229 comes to 1.54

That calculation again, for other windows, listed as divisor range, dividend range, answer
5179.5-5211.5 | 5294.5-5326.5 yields 1.42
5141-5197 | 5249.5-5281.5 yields 1.41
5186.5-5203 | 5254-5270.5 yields 1.13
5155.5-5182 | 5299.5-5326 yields 1.63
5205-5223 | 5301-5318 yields 1.14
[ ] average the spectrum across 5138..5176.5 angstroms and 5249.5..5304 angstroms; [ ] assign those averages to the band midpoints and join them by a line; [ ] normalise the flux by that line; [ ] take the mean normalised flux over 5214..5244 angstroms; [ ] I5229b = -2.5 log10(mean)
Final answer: -0.15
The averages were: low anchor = 9.6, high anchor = 13.7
